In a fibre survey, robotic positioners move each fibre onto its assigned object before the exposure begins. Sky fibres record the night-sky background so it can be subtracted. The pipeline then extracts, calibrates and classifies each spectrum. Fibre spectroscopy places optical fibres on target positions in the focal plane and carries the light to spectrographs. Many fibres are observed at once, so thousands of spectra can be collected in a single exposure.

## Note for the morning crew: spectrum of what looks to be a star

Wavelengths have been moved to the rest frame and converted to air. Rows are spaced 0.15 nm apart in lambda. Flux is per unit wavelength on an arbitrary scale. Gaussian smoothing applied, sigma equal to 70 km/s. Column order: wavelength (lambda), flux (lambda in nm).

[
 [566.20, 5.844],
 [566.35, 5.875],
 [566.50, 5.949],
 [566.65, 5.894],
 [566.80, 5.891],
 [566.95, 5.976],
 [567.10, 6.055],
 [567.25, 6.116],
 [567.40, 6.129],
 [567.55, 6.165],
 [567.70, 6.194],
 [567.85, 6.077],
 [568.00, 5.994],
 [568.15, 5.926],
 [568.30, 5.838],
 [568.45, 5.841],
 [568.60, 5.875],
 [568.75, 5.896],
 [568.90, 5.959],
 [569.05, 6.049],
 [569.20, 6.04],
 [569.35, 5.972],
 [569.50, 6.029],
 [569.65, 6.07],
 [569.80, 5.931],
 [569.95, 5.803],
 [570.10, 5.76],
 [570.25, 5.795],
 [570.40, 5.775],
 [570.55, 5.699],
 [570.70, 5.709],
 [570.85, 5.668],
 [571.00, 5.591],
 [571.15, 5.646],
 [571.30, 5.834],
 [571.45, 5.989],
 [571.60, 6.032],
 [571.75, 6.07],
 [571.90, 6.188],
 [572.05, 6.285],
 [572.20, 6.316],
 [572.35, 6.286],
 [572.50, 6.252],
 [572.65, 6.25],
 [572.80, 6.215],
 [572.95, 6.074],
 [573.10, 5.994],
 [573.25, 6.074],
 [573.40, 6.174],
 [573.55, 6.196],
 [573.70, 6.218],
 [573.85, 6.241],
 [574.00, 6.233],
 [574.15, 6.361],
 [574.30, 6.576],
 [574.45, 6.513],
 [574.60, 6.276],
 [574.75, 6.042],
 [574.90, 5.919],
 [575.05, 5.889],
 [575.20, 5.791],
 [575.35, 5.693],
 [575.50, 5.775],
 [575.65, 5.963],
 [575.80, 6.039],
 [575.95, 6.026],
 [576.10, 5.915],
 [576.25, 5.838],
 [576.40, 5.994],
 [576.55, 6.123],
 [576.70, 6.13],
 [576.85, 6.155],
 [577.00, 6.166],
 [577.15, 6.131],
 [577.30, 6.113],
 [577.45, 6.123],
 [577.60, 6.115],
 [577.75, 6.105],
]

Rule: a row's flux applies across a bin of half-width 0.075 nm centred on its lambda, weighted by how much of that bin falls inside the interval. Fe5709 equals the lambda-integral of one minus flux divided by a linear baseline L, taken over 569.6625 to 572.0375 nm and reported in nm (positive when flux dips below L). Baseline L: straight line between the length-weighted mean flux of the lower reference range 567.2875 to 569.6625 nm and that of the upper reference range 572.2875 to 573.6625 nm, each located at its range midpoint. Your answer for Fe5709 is 0.09 nm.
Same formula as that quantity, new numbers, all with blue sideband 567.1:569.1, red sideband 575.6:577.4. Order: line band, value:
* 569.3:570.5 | 0.026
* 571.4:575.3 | -0.087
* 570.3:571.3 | 0.054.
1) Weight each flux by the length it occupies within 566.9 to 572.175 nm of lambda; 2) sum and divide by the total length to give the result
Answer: 5.95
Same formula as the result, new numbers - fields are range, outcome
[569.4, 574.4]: 6.04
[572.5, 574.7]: 6.24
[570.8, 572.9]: 6.05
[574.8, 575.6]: 5.83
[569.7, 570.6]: 5.8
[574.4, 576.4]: 5.97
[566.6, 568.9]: 5.99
